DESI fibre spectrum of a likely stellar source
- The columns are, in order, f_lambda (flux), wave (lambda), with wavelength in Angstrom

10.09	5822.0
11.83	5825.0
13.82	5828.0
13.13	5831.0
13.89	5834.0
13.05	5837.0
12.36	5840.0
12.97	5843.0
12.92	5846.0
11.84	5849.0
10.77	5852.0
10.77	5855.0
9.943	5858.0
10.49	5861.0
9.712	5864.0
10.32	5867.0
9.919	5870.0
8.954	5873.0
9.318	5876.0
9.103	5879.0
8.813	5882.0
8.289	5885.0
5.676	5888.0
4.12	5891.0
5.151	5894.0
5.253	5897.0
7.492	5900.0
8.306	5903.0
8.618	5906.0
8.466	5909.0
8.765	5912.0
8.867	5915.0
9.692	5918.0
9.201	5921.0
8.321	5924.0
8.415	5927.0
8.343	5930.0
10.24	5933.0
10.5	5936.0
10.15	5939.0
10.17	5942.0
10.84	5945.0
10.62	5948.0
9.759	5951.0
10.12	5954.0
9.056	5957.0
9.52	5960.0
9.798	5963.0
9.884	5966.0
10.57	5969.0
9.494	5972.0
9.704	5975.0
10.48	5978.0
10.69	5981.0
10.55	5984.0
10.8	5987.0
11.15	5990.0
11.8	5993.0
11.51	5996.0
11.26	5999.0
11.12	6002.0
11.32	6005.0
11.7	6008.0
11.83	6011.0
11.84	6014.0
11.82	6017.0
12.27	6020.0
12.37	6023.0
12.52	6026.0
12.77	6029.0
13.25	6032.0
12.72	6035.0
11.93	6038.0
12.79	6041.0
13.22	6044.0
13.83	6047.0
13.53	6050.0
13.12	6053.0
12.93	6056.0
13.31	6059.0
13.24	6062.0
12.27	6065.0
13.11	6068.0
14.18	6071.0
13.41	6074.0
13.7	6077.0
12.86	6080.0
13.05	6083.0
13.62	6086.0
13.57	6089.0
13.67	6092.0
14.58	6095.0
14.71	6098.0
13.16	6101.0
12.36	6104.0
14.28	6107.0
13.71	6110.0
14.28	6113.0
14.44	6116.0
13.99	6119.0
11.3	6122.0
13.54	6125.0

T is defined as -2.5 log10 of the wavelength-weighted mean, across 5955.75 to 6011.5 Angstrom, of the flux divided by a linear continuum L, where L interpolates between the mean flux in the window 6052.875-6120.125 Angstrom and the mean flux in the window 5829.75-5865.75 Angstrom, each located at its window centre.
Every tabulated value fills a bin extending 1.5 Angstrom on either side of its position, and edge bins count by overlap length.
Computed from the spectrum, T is 0.20 mag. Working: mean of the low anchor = 11.8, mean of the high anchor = 13.6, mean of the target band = 10.6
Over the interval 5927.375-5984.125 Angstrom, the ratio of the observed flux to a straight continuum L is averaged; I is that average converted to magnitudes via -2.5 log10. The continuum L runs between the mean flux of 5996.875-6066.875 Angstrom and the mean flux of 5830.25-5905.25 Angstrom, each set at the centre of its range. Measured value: 0.12 mag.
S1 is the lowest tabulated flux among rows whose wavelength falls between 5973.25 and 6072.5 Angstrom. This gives 9.704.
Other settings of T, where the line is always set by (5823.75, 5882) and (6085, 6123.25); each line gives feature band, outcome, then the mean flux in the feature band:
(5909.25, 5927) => 0.32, 8.89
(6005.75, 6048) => 0.04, 12.5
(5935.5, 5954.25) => 0.18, 10.3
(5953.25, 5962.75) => 0.27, 9.55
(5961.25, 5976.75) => 0.24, 9.89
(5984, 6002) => 0.13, 11.2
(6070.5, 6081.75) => 0.00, 13.5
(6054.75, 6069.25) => 0.03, 13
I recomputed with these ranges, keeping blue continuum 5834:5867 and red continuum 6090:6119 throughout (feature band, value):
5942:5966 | 0.25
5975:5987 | 0.21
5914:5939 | 0.30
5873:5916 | 0.49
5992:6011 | 0.13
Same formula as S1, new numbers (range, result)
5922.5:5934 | 8.321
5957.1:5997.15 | 9.494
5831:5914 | 4.12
